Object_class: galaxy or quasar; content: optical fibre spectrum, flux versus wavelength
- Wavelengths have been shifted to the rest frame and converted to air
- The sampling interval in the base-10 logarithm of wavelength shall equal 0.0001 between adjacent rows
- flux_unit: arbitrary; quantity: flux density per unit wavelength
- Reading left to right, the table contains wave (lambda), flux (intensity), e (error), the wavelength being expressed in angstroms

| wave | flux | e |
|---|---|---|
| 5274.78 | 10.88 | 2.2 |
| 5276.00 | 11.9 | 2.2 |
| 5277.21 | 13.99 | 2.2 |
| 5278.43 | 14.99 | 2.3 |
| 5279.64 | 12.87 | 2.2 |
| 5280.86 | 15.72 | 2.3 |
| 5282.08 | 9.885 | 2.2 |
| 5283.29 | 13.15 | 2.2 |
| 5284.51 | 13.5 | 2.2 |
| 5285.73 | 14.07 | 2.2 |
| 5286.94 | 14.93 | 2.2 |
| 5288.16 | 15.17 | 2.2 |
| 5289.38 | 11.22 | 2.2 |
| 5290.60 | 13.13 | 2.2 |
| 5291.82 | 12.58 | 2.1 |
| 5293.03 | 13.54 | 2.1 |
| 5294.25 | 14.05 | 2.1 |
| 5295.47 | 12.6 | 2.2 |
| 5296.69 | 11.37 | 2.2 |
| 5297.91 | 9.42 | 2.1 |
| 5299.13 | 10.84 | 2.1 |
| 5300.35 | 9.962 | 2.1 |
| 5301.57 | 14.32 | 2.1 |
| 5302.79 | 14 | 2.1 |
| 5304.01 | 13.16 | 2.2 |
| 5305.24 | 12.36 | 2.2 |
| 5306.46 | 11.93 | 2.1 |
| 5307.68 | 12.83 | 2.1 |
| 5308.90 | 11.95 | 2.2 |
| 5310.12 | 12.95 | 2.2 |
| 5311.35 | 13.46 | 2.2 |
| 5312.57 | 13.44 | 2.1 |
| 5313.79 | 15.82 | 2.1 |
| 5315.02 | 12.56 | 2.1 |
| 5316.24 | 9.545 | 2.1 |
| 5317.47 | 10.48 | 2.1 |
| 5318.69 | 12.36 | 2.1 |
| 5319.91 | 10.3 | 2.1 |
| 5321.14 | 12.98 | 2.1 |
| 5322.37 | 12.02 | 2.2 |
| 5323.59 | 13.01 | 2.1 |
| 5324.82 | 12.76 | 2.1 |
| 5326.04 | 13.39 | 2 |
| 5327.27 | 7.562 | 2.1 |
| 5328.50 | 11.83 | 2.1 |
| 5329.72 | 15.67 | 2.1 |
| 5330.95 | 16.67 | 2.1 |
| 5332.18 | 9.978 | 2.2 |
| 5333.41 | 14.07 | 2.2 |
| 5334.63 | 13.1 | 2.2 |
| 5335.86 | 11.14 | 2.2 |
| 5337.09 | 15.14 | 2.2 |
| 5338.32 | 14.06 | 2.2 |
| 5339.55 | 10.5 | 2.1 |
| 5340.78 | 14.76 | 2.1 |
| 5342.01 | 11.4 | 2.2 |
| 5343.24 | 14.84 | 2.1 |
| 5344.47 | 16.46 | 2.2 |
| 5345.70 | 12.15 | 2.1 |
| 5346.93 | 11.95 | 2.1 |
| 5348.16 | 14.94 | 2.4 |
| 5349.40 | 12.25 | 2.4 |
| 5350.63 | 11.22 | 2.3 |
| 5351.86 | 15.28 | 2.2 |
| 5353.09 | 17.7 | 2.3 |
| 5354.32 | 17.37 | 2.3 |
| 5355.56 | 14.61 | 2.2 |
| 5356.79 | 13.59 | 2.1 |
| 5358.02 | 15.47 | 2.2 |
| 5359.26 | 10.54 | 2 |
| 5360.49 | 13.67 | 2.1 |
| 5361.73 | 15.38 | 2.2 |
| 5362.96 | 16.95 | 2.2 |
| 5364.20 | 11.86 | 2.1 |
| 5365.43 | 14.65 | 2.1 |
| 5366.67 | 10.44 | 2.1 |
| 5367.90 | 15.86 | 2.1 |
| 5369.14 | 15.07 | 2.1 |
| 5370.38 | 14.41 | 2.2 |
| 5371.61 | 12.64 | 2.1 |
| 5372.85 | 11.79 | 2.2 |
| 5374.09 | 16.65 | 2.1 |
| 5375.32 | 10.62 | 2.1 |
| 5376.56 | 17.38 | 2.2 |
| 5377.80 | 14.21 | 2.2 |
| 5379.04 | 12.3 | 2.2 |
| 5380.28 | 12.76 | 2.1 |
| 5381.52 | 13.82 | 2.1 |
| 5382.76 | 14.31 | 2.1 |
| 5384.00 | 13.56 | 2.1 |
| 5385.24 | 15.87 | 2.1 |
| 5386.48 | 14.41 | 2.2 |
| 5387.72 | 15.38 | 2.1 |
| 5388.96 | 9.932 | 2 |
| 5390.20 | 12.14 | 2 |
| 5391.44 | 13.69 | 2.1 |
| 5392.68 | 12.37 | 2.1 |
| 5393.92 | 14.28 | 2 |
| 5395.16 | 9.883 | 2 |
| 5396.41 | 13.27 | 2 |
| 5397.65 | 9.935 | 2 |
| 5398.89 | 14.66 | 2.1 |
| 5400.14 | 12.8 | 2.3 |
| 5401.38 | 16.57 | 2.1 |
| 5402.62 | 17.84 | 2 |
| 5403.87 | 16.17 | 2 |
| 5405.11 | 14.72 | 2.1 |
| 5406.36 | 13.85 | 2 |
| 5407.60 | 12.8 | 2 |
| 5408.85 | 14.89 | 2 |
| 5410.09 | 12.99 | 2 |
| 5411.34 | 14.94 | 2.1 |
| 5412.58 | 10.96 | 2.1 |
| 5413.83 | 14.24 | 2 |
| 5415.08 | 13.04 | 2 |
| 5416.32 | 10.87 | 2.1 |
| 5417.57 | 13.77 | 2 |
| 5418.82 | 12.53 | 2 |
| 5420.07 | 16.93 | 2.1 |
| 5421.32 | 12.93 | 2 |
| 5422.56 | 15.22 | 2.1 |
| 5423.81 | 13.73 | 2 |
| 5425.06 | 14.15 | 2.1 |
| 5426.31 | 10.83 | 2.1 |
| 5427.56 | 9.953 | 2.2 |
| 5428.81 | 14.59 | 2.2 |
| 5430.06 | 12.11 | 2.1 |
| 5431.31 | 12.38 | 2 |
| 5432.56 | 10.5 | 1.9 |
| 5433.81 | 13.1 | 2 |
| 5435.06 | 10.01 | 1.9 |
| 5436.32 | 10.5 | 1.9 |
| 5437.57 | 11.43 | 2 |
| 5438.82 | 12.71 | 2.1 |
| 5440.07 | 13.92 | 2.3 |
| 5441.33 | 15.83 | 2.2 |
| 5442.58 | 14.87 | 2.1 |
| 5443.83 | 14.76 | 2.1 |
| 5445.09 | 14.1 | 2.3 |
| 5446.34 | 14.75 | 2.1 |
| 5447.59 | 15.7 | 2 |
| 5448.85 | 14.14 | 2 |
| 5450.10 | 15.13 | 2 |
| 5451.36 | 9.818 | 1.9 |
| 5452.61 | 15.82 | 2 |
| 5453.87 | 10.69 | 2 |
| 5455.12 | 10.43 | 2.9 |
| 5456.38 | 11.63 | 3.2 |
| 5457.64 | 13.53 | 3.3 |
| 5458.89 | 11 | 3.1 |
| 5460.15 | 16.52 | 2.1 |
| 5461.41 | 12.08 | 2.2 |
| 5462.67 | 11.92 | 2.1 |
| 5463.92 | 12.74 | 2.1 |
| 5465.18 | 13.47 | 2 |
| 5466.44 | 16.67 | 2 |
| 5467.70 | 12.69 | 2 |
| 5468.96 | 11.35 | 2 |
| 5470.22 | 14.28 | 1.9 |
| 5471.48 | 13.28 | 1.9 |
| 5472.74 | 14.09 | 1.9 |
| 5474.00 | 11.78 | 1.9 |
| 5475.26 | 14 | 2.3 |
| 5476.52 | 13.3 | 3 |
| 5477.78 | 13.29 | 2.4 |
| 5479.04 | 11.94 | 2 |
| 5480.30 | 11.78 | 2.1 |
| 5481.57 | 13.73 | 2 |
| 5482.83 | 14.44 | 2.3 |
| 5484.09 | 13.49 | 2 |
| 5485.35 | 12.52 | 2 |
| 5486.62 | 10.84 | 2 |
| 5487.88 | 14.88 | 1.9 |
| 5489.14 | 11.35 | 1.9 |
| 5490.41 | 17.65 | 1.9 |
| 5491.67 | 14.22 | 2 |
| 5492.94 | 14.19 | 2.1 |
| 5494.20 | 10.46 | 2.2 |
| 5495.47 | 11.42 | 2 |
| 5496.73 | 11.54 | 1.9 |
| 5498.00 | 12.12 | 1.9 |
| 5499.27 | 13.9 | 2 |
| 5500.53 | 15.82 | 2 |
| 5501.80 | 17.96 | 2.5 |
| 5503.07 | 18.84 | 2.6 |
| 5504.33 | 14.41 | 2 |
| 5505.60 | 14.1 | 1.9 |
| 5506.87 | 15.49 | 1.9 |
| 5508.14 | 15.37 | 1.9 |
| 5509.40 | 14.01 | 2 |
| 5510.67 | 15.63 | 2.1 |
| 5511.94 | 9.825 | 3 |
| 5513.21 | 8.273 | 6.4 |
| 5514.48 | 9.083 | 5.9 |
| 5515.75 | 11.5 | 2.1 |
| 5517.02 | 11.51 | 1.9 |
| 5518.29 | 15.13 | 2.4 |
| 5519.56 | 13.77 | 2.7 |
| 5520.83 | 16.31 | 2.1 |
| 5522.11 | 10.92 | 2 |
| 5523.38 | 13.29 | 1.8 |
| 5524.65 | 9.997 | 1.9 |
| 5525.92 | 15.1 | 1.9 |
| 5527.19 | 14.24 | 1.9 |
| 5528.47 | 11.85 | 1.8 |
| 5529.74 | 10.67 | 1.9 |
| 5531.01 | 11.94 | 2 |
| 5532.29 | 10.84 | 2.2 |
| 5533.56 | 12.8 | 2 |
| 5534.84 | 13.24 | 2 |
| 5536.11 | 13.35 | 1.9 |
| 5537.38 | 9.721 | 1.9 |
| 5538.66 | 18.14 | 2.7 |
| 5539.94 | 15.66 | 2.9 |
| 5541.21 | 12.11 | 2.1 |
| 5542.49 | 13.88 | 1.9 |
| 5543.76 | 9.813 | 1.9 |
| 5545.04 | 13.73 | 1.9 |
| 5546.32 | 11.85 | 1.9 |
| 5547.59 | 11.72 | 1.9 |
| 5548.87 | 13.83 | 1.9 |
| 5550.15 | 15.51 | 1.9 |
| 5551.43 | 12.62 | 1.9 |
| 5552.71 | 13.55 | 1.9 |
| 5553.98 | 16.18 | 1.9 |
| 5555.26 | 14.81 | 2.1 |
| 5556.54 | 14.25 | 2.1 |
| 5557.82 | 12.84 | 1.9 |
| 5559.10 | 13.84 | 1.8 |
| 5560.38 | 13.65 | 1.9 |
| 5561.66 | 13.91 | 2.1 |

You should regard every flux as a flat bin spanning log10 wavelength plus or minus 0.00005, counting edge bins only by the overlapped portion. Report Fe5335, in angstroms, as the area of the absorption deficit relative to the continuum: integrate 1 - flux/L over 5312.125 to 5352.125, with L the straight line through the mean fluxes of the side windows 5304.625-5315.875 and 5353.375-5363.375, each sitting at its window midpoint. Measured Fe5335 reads 2.8 angstroms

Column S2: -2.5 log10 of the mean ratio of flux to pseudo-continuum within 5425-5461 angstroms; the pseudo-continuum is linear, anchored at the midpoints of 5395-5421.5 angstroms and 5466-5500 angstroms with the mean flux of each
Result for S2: 0.05 mag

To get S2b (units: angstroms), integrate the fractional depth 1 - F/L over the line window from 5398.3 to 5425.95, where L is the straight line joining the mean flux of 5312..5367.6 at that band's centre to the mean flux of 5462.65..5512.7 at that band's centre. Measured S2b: -1.3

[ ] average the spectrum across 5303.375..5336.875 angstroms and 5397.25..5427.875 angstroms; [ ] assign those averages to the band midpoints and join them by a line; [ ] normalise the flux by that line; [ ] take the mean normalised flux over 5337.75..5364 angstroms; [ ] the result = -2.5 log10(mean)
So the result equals -0.088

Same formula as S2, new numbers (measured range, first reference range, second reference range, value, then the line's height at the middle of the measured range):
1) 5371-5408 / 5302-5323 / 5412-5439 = -0.095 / 12.5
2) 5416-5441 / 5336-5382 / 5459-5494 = 0.075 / 13.6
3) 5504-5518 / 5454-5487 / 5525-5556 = 0.034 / 13.1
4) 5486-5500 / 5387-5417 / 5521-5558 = 0.018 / 13.2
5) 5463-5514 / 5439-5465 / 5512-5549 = -0.041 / 13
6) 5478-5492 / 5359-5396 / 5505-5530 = -0.027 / 13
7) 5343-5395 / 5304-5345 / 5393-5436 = -0.071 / 13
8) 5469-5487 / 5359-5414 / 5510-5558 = 0.015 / 13.2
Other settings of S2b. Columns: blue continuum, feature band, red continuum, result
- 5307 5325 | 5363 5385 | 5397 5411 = -0.2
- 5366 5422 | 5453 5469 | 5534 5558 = 1.0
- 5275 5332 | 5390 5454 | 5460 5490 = -1.7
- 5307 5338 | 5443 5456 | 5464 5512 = -0.1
